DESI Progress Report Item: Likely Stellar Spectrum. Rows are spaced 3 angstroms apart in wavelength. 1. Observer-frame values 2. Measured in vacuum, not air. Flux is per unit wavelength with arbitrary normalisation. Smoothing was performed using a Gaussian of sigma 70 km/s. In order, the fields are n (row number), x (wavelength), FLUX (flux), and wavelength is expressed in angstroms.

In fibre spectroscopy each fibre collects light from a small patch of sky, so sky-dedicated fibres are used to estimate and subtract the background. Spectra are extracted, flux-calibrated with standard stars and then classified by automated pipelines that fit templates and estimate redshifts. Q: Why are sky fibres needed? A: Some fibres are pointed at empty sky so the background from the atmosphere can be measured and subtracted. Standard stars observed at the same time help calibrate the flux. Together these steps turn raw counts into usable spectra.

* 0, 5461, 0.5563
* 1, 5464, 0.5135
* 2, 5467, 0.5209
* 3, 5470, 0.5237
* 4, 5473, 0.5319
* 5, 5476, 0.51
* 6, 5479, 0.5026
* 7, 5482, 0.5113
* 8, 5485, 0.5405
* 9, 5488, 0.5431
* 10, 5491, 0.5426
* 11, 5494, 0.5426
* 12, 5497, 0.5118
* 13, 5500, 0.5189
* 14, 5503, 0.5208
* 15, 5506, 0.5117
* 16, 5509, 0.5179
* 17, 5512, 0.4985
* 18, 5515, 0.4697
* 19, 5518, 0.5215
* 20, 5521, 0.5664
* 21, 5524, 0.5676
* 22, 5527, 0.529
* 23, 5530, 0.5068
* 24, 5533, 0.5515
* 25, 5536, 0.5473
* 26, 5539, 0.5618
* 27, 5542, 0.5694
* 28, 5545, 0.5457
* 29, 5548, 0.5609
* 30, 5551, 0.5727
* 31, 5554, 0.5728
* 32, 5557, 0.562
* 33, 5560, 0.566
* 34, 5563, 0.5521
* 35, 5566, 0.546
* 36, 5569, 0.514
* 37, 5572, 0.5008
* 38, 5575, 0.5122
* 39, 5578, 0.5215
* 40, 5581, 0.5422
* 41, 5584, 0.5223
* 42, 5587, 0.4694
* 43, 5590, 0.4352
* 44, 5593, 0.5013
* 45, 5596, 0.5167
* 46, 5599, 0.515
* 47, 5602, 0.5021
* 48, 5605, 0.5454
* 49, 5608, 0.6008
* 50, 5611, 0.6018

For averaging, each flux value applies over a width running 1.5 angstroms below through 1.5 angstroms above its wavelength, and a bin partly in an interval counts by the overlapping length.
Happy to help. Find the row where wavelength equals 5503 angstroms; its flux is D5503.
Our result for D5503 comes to 0.5208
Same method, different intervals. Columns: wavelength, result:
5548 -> 0.5609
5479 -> 0.5026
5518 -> 0.5215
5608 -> 0.6008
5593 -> 0.5013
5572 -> 0.5008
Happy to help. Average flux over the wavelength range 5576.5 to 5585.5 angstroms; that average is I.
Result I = 0.529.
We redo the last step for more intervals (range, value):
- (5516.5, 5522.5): 0.544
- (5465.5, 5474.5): 0.525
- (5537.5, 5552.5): 0.562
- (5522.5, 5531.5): 0.534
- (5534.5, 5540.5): 0.555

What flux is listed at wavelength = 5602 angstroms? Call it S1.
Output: 0.5021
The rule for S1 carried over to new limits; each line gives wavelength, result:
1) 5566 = 0.546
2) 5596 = 0.5167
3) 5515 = 0.4697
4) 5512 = 0.4985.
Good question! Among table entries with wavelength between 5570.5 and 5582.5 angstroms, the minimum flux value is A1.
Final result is 0.5008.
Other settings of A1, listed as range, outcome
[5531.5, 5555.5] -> 0.5457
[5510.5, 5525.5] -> 0.4697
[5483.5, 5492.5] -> 0.5405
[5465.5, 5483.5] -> 0.5026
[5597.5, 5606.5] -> 0.5021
